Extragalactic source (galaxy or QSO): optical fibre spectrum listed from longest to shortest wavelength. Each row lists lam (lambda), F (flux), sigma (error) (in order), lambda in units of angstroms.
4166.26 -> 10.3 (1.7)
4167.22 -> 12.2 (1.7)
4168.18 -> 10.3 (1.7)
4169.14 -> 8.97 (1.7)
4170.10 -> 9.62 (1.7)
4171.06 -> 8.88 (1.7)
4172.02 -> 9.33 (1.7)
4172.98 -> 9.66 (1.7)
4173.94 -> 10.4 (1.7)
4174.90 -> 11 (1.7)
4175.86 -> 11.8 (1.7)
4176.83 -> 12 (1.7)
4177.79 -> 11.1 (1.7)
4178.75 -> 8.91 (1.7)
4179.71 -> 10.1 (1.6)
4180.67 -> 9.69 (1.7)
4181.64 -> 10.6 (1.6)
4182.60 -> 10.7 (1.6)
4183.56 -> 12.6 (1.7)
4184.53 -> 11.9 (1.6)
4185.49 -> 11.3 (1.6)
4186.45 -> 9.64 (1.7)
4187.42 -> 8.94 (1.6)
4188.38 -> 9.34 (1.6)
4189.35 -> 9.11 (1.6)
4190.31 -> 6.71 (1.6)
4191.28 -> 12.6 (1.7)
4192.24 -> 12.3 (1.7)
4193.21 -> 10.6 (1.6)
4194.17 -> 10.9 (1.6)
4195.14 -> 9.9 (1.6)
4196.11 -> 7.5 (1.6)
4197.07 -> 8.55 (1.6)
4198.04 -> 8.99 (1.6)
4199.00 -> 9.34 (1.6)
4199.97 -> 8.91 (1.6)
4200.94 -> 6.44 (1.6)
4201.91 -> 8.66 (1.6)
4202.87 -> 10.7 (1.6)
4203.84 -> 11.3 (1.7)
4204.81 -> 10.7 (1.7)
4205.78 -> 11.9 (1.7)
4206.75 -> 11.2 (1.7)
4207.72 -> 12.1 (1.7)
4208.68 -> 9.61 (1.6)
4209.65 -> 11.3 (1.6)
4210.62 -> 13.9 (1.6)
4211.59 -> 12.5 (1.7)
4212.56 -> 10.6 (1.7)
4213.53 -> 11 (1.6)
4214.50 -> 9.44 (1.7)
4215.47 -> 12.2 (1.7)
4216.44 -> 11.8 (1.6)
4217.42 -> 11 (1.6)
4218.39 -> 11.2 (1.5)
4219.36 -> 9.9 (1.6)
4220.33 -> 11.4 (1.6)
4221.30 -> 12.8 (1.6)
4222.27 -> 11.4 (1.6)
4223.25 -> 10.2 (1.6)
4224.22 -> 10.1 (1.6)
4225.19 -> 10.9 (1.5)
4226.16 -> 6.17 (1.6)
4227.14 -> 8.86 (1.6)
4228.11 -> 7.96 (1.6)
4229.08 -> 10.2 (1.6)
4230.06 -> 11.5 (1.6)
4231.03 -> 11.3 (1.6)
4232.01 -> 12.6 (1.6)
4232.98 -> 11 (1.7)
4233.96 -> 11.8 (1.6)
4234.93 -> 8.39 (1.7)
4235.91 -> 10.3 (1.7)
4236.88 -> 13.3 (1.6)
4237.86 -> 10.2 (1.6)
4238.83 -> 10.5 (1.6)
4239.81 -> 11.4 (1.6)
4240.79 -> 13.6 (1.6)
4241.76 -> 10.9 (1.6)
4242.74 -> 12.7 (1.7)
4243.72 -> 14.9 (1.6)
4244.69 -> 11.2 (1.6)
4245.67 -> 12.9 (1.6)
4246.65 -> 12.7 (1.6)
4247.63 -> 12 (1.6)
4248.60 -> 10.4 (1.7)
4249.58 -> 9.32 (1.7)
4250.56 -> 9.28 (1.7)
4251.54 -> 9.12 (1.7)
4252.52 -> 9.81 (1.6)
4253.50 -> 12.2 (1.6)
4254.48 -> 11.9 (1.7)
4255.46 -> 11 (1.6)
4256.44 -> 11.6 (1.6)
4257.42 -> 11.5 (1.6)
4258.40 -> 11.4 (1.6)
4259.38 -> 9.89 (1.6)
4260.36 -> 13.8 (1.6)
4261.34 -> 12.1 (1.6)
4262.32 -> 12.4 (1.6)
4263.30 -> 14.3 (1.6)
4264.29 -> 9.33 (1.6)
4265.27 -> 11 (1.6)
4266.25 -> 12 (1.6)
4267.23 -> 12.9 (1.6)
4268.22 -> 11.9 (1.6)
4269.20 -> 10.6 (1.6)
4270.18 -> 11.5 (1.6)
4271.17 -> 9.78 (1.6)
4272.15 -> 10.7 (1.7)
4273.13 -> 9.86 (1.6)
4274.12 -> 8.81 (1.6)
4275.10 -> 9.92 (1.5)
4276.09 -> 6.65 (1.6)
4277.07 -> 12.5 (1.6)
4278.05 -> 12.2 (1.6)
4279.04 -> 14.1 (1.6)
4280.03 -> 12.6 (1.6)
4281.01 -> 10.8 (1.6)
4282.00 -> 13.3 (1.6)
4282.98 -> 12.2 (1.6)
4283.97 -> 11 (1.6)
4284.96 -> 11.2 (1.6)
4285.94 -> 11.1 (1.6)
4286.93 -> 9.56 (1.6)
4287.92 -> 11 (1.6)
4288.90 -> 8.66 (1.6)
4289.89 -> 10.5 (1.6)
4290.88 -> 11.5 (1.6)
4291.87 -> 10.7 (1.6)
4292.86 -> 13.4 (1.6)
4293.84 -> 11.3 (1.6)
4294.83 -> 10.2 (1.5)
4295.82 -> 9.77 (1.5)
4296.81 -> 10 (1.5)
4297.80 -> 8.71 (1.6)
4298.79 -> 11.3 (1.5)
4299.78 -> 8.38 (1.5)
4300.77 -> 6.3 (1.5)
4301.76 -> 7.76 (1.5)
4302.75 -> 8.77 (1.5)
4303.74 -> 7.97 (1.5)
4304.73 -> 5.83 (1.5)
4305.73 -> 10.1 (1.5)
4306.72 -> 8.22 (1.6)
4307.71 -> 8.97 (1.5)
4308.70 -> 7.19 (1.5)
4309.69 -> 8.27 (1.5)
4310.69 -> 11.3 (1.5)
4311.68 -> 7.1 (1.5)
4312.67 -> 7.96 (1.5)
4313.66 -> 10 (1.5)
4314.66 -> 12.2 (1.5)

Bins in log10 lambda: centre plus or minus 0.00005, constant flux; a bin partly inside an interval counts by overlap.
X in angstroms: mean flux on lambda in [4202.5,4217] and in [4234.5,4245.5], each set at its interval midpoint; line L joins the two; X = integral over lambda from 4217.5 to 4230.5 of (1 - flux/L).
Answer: 1.43 angstroms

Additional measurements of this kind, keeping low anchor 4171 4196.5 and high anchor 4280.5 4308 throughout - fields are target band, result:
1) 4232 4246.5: -2.3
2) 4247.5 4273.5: -2.8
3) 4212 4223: -1.0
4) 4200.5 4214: -0.8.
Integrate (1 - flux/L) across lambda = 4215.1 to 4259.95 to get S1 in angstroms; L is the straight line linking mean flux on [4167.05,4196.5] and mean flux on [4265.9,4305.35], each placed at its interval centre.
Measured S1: -2.90 angstroms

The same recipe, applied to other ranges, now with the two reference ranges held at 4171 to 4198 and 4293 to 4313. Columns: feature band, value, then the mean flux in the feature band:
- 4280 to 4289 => -2.1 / 11.2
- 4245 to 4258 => -2.2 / 11.1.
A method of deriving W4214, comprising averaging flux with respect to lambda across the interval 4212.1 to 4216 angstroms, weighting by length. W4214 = 10.8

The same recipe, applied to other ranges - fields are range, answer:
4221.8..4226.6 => 9.78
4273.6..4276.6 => 8.49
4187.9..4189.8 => 9.21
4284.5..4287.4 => 10.6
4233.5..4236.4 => 10.2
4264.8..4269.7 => 11.7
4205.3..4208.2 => 11.7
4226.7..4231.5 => 9.98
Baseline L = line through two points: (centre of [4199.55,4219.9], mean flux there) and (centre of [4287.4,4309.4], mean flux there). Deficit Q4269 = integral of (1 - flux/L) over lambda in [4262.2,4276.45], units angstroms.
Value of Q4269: -1.3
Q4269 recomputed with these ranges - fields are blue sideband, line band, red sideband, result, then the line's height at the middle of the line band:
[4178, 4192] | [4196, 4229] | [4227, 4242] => 0.81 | 10.6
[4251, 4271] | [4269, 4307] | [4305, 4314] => -1.11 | 9.93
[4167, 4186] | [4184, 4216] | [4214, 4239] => 0.81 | 10.6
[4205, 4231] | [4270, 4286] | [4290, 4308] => -2.10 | 9.79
